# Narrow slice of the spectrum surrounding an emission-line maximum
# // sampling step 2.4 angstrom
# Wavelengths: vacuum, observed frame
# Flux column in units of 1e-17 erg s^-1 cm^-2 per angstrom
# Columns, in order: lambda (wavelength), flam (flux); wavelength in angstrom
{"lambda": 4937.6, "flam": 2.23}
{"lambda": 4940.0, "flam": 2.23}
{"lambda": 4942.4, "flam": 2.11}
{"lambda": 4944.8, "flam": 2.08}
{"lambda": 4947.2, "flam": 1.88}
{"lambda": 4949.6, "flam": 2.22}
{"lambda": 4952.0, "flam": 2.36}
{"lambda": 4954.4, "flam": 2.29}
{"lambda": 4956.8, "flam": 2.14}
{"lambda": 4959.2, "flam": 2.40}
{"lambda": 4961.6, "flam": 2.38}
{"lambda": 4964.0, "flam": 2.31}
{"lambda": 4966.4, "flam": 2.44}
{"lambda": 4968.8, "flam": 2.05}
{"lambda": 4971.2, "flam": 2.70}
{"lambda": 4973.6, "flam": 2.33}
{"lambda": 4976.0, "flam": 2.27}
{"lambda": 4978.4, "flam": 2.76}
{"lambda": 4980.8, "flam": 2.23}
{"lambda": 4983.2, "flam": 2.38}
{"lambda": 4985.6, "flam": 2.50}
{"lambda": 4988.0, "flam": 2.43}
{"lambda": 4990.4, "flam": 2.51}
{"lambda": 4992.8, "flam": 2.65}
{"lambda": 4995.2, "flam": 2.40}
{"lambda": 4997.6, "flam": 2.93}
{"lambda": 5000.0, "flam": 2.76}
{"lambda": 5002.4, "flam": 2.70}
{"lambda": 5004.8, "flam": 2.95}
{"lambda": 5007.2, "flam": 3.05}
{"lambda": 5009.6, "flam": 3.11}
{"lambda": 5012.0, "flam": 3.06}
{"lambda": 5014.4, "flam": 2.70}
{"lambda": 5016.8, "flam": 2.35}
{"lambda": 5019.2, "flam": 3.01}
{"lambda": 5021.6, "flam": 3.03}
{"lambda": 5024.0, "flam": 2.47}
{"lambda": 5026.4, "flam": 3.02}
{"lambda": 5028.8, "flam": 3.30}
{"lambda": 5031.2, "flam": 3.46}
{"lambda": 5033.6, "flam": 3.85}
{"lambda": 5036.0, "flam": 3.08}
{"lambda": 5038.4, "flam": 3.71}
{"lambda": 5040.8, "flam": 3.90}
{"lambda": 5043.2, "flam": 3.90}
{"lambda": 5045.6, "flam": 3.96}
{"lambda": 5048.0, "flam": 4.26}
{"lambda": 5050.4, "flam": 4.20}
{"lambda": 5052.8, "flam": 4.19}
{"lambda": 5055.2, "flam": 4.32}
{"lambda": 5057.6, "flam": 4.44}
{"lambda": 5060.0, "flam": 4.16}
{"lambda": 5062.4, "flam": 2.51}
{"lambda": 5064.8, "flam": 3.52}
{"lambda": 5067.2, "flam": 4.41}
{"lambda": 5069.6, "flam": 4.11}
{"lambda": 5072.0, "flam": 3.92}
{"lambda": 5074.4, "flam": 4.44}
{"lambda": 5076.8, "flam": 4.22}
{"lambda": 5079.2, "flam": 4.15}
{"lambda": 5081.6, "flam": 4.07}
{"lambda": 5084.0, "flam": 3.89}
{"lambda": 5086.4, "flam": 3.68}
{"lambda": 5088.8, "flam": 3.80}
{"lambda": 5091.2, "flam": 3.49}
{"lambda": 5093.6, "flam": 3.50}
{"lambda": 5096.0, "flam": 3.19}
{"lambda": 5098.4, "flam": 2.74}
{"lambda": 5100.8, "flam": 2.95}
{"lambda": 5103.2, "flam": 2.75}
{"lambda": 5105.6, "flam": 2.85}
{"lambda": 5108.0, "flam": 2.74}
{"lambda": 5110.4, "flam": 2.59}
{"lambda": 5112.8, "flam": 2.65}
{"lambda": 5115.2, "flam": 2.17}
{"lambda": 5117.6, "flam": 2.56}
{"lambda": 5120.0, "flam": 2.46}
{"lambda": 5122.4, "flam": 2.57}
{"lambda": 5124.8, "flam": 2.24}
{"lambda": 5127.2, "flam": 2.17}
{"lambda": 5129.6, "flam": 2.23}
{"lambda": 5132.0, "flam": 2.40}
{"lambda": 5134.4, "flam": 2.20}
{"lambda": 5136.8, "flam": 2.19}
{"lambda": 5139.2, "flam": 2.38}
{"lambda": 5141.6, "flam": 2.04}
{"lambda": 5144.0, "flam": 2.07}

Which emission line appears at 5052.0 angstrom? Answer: C IV 1549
